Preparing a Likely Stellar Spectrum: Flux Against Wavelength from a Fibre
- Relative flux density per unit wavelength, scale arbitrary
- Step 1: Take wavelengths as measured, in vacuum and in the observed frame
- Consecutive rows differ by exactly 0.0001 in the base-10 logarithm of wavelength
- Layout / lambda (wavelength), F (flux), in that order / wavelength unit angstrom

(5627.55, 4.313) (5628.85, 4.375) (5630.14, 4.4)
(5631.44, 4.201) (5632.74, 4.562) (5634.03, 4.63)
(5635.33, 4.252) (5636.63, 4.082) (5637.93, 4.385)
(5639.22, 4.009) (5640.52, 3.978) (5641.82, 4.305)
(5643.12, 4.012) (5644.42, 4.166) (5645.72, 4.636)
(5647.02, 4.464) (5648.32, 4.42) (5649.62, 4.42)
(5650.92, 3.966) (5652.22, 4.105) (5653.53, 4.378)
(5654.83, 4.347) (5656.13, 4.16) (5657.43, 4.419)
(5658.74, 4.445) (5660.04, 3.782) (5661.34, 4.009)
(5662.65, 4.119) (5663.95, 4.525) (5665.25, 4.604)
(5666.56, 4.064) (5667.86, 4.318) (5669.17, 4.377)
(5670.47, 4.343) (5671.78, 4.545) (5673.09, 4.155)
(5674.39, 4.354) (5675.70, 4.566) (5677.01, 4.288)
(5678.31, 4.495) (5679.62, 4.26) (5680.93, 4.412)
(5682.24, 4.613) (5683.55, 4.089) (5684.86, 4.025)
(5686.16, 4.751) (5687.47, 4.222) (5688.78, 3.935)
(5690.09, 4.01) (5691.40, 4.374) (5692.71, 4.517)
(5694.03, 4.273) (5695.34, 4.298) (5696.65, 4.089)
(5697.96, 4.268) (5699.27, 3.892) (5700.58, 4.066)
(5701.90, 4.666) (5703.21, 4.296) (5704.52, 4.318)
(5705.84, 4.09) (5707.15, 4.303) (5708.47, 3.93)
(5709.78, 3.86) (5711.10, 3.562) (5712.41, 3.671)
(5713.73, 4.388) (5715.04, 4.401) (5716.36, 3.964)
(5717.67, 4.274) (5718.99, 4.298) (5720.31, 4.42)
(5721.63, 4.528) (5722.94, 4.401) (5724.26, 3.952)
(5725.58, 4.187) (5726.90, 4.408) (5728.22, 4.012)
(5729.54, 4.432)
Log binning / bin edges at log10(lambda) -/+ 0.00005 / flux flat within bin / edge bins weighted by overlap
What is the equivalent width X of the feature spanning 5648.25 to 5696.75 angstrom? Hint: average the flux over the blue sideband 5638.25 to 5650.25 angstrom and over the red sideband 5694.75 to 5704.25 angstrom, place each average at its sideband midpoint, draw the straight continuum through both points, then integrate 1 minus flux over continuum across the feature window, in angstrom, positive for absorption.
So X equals -0.5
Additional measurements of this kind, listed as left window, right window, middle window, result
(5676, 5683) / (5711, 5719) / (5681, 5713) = 0.63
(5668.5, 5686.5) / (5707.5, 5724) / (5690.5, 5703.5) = -0.05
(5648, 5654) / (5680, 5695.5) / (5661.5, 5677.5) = -0.29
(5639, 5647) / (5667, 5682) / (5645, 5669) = -0.02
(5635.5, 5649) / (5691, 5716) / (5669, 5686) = -0.64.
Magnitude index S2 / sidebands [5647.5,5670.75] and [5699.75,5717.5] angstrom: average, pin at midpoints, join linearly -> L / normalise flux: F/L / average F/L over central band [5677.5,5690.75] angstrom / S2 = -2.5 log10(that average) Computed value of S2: -0.02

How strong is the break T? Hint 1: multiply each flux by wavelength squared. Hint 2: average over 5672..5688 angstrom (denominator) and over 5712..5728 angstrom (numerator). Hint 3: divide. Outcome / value 0.99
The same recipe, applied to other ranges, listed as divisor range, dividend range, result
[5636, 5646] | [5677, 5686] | 1.05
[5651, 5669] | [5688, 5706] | 1.01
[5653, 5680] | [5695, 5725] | 0.98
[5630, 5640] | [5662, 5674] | 1.02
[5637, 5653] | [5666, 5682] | 1.04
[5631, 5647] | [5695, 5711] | 0.99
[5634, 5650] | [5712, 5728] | 1.02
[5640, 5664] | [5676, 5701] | 1.02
